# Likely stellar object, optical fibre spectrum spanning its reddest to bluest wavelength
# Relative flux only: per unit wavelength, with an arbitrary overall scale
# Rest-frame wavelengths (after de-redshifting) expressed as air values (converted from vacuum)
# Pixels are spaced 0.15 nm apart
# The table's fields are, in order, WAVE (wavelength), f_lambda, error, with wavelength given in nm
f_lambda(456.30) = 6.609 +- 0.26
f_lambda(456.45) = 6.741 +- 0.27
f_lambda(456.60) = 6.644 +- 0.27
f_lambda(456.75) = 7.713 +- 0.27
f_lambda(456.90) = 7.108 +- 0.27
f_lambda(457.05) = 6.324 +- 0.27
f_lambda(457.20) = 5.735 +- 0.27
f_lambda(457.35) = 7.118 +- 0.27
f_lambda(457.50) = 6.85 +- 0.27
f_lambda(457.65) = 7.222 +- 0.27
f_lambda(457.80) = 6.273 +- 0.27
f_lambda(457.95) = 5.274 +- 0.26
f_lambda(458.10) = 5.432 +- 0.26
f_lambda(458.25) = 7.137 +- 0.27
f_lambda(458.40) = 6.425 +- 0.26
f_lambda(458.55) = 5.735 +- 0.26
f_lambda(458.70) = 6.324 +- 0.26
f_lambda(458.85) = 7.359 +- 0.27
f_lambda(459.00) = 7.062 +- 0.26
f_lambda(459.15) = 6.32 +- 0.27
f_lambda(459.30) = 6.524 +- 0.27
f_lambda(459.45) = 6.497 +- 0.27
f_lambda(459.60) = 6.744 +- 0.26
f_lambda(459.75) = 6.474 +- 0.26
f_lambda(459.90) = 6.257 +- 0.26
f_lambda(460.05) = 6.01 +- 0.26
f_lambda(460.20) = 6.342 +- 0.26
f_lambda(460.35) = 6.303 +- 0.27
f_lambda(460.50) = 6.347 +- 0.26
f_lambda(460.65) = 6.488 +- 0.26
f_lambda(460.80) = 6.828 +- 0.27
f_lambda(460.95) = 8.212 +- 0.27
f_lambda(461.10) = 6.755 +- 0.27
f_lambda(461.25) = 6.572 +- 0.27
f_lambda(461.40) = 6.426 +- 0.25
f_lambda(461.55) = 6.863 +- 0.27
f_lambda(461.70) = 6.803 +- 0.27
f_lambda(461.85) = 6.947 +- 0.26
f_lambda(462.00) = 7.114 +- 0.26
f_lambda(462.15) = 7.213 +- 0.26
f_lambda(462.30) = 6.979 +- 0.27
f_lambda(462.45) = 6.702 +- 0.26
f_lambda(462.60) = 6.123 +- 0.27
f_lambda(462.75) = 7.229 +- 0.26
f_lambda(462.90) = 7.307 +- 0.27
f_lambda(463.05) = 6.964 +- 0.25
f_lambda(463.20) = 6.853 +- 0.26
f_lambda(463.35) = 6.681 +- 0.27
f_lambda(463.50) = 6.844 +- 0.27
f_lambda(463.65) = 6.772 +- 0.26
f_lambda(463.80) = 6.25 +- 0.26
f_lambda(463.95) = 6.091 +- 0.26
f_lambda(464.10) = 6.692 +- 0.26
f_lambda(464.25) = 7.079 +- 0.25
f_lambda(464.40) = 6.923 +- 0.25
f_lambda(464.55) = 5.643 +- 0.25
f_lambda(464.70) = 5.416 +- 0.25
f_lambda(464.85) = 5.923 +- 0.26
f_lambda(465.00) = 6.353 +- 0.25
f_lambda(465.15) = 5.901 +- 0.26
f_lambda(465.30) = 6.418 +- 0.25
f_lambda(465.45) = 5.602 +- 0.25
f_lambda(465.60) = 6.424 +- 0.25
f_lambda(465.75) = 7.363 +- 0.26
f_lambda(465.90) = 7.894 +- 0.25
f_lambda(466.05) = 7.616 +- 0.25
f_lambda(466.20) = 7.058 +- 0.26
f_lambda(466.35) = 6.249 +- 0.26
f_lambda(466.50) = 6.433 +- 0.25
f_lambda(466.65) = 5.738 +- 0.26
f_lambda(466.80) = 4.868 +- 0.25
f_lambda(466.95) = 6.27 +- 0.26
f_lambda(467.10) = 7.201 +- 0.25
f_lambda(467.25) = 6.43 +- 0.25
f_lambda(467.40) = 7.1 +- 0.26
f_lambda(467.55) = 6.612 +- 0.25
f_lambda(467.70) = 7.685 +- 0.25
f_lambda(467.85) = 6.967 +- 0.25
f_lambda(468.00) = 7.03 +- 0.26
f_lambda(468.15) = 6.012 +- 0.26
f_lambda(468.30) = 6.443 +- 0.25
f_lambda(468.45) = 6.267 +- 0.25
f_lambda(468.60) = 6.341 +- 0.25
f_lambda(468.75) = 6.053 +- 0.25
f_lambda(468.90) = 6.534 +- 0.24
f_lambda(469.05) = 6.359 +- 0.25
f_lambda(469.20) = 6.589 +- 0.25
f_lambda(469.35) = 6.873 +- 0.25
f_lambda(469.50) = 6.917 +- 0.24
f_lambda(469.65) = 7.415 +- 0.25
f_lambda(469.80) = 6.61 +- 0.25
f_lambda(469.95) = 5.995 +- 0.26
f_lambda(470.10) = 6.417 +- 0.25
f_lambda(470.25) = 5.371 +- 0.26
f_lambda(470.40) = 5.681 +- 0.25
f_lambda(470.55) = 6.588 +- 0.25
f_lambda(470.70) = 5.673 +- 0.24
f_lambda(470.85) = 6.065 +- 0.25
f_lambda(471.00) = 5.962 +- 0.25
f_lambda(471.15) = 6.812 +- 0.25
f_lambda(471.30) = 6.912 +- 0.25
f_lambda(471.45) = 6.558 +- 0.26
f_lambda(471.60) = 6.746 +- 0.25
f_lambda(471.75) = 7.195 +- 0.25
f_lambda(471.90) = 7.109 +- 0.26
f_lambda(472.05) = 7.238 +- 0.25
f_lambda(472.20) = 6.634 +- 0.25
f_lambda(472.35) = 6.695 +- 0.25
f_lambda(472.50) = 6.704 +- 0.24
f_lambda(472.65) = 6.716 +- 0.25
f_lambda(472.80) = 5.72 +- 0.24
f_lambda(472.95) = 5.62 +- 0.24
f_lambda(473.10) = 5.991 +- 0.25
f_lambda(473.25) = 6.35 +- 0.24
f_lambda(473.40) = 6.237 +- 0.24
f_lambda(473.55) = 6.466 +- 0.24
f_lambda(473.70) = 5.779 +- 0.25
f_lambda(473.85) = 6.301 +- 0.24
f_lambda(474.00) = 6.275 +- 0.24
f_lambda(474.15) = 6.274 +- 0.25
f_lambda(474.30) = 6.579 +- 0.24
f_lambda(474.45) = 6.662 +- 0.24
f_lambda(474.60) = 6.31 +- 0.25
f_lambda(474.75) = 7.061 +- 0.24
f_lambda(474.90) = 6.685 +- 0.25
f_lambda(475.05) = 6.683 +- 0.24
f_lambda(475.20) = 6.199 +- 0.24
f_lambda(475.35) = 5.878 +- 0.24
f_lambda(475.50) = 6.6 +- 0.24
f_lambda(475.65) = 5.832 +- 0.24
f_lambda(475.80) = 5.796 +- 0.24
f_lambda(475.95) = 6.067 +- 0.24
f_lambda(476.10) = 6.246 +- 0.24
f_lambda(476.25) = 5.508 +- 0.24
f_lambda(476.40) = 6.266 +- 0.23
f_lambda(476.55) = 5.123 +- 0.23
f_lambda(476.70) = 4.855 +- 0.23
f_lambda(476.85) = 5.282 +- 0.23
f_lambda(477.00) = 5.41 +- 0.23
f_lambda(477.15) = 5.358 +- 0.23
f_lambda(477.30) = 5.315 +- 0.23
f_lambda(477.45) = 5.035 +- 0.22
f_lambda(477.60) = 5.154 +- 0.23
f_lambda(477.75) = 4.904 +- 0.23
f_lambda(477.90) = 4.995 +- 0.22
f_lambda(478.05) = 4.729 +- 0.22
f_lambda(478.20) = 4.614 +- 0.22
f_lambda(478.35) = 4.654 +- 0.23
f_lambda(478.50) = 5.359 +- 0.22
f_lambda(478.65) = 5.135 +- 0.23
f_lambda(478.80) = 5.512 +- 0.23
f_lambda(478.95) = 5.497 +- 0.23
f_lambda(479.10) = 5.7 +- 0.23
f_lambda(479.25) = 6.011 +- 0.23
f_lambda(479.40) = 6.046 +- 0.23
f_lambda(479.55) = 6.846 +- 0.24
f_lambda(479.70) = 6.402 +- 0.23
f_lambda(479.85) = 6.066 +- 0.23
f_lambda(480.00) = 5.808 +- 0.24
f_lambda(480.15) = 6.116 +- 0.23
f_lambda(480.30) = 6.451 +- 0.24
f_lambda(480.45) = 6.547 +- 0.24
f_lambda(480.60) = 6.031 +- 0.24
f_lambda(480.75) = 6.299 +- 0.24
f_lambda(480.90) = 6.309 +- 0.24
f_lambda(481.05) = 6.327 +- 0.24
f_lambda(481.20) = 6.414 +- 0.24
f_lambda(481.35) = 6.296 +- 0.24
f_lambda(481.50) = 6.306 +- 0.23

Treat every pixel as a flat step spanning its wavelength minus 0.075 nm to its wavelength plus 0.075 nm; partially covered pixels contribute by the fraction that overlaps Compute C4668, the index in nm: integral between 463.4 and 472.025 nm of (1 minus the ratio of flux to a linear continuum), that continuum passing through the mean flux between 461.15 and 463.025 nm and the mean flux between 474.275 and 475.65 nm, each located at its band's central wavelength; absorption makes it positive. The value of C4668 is 0.24 nm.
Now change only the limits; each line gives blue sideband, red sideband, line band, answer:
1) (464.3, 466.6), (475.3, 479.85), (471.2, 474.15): -0.279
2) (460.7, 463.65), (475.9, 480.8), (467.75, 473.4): -0.211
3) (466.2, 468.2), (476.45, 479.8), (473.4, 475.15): -0.202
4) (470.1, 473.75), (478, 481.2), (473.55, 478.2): 0.216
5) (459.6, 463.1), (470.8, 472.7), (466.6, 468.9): 0.088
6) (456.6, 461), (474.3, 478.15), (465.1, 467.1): -0.082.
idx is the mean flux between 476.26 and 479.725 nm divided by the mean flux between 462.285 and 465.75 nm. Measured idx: 0.83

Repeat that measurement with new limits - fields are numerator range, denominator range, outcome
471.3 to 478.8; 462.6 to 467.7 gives 0.91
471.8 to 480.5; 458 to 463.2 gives 0.89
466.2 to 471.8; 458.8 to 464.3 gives 0.96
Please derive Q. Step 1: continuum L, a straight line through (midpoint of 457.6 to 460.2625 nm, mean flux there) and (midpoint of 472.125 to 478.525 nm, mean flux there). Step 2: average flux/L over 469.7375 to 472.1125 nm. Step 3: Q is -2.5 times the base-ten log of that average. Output -0.07 mag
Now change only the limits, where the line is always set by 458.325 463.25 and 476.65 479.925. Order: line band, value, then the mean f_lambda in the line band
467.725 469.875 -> -0.09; 6.63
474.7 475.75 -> -0.14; 6.39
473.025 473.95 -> -0.08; 6.19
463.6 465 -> 0.02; 6.3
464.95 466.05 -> -0.05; 6.64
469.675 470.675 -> -0.03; 6.15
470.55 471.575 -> -0.08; 6.37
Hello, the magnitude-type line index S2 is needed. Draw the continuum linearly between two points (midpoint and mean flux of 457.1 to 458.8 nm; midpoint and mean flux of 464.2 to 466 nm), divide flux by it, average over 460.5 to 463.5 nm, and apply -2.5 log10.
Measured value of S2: -0.08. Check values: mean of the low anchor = 6.34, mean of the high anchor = 6.42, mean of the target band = 6.88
